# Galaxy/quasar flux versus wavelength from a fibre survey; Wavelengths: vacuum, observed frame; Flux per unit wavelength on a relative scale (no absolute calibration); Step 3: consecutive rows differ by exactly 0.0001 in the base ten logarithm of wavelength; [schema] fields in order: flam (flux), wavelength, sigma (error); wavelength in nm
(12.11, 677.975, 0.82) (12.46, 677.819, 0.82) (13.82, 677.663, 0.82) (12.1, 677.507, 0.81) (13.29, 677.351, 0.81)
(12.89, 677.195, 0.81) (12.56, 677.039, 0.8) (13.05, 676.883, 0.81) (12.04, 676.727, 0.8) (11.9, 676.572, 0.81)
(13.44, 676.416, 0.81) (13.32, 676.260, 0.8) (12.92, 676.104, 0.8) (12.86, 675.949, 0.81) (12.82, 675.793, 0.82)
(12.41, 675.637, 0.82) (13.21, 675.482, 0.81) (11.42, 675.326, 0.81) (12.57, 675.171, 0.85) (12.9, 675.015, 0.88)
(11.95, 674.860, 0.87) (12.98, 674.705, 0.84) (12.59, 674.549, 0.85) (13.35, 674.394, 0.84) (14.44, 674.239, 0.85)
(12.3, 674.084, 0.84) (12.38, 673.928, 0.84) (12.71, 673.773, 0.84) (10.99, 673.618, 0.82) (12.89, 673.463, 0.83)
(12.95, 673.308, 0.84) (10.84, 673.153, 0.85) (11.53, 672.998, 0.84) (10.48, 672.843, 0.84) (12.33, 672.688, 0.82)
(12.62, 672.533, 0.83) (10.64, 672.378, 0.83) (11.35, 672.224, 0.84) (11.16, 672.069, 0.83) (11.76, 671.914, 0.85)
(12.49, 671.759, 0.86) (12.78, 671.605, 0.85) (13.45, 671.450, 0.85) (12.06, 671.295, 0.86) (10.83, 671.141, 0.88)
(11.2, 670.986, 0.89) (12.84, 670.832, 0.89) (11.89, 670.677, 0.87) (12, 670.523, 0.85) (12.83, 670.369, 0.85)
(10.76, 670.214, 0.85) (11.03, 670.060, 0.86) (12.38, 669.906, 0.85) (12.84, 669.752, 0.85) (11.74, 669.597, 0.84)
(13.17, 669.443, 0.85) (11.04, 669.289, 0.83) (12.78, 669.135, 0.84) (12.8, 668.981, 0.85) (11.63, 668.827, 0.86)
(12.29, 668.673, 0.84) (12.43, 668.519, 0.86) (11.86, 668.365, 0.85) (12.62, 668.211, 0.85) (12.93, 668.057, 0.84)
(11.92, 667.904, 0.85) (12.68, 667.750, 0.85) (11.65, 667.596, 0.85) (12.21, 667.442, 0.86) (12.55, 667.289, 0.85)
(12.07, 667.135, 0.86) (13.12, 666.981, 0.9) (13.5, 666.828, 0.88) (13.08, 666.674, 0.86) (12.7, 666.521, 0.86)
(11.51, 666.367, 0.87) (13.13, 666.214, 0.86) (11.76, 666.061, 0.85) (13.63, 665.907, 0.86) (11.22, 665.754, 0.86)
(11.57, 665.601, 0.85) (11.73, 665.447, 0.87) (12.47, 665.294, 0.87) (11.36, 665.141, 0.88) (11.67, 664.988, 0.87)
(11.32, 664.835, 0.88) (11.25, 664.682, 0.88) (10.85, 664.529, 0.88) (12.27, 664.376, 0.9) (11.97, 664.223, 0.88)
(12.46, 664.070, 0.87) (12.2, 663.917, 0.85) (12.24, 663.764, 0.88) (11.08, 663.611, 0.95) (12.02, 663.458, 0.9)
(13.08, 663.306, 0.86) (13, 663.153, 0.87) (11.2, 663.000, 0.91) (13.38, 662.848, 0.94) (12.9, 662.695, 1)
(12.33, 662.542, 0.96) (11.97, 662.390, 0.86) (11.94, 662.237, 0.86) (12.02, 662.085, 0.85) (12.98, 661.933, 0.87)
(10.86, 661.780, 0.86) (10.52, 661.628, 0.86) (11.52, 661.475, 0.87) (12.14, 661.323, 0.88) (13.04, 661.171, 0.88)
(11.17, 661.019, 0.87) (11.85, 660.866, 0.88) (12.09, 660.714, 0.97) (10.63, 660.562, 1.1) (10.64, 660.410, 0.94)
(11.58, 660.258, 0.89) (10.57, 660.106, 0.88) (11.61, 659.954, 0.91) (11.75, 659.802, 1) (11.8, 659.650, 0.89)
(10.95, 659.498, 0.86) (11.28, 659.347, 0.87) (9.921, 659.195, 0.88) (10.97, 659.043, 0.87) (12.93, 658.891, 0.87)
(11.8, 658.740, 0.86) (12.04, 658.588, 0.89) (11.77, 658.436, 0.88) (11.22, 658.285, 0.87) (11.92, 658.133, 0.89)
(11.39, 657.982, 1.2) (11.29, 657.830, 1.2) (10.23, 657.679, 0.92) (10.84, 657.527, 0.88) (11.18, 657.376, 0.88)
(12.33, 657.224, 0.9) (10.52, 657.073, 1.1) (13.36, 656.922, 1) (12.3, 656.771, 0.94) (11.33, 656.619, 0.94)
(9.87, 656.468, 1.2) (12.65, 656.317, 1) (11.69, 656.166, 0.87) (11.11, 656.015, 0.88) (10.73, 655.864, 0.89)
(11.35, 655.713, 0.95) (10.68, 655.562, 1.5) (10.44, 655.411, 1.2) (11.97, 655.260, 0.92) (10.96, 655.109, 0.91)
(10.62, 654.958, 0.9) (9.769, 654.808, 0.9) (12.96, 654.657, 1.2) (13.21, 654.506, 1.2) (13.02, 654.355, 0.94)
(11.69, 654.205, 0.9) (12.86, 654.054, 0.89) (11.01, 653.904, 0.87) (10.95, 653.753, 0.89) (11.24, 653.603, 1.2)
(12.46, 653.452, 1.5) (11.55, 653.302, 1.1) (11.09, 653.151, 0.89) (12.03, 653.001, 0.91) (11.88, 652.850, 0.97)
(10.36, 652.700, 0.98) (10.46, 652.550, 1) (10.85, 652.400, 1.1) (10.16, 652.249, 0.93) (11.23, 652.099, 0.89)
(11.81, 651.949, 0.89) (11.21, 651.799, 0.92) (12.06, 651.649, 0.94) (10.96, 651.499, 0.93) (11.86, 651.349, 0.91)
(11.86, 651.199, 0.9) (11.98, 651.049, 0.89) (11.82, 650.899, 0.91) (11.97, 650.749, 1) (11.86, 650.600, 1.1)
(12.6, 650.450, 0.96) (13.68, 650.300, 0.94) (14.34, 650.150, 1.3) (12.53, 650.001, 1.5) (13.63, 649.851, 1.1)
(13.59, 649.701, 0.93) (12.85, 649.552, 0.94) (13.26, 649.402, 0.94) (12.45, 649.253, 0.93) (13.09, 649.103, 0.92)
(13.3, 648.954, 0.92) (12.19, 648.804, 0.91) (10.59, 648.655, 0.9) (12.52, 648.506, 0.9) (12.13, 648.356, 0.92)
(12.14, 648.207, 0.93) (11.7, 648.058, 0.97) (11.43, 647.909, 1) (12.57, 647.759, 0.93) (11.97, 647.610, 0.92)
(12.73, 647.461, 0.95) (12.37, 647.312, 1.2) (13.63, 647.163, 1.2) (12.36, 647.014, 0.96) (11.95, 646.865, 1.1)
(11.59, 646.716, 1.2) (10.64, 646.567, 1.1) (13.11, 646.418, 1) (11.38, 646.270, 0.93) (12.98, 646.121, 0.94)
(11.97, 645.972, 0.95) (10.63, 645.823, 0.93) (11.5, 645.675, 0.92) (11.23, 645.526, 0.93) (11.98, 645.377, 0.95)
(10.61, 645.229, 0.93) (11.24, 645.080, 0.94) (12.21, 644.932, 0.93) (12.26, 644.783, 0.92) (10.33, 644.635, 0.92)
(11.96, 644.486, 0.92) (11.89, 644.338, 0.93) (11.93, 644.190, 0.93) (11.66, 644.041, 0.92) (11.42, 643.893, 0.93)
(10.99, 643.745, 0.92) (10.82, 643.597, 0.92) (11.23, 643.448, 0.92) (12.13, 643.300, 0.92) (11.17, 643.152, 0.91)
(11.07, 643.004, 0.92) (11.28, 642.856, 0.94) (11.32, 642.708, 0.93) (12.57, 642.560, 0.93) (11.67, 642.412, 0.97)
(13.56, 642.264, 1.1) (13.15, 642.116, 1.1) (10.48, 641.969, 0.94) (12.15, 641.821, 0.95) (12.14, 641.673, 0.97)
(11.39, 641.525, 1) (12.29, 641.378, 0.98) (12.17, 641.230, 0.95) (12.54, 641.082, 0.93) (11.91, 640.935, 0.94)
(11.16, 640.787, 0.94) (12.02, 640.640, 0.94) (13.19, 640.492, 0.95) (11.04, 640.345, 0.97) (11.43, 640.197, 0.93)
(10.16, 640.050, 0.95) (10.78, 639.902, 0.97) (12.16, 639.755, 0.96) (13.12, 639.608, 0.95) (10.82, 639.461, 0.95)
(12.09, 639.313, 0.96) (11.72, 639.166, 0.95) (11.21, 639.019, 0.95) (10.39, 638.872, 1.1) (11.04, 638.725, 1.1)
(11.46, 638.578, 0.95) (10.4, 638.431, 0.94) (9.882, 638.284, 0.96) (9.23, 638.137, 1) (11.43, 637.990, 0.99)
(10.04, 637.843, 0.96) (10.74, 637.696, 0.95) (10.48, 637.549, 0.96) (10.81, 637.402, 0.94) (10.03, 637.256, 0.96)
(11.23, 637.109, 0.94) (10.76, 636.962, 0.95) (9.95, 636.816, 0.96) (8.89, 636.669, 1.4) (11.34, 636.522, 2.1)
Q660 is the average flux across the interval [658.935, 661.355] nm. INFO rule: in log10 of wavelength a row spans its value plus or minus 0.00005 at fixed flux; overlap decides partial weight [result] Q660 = 11.4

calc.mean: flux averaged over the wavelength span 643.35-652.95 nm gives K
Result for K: 11.9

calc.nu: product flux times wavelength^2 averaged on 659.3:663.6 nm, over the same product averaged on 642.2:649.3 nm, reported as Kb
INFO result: 1.0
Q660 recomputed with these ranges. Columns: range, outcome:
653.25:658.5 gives 11.5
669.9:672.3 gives 11.9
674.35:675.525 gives 12.6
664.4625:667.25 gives 12.1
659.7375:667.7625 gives 12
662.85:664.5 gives 12.2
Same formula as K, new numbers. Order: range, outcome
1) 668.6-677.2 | 12.3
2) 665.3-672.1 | 12.2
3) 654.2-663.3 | 11.6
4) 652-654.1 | 11.3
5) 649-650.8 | 13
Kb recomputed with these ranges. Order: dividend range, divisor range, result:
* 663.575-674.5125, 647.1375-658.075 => 1.08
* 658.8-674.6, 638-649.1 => 1.10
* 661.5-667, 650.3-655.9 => 1.09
